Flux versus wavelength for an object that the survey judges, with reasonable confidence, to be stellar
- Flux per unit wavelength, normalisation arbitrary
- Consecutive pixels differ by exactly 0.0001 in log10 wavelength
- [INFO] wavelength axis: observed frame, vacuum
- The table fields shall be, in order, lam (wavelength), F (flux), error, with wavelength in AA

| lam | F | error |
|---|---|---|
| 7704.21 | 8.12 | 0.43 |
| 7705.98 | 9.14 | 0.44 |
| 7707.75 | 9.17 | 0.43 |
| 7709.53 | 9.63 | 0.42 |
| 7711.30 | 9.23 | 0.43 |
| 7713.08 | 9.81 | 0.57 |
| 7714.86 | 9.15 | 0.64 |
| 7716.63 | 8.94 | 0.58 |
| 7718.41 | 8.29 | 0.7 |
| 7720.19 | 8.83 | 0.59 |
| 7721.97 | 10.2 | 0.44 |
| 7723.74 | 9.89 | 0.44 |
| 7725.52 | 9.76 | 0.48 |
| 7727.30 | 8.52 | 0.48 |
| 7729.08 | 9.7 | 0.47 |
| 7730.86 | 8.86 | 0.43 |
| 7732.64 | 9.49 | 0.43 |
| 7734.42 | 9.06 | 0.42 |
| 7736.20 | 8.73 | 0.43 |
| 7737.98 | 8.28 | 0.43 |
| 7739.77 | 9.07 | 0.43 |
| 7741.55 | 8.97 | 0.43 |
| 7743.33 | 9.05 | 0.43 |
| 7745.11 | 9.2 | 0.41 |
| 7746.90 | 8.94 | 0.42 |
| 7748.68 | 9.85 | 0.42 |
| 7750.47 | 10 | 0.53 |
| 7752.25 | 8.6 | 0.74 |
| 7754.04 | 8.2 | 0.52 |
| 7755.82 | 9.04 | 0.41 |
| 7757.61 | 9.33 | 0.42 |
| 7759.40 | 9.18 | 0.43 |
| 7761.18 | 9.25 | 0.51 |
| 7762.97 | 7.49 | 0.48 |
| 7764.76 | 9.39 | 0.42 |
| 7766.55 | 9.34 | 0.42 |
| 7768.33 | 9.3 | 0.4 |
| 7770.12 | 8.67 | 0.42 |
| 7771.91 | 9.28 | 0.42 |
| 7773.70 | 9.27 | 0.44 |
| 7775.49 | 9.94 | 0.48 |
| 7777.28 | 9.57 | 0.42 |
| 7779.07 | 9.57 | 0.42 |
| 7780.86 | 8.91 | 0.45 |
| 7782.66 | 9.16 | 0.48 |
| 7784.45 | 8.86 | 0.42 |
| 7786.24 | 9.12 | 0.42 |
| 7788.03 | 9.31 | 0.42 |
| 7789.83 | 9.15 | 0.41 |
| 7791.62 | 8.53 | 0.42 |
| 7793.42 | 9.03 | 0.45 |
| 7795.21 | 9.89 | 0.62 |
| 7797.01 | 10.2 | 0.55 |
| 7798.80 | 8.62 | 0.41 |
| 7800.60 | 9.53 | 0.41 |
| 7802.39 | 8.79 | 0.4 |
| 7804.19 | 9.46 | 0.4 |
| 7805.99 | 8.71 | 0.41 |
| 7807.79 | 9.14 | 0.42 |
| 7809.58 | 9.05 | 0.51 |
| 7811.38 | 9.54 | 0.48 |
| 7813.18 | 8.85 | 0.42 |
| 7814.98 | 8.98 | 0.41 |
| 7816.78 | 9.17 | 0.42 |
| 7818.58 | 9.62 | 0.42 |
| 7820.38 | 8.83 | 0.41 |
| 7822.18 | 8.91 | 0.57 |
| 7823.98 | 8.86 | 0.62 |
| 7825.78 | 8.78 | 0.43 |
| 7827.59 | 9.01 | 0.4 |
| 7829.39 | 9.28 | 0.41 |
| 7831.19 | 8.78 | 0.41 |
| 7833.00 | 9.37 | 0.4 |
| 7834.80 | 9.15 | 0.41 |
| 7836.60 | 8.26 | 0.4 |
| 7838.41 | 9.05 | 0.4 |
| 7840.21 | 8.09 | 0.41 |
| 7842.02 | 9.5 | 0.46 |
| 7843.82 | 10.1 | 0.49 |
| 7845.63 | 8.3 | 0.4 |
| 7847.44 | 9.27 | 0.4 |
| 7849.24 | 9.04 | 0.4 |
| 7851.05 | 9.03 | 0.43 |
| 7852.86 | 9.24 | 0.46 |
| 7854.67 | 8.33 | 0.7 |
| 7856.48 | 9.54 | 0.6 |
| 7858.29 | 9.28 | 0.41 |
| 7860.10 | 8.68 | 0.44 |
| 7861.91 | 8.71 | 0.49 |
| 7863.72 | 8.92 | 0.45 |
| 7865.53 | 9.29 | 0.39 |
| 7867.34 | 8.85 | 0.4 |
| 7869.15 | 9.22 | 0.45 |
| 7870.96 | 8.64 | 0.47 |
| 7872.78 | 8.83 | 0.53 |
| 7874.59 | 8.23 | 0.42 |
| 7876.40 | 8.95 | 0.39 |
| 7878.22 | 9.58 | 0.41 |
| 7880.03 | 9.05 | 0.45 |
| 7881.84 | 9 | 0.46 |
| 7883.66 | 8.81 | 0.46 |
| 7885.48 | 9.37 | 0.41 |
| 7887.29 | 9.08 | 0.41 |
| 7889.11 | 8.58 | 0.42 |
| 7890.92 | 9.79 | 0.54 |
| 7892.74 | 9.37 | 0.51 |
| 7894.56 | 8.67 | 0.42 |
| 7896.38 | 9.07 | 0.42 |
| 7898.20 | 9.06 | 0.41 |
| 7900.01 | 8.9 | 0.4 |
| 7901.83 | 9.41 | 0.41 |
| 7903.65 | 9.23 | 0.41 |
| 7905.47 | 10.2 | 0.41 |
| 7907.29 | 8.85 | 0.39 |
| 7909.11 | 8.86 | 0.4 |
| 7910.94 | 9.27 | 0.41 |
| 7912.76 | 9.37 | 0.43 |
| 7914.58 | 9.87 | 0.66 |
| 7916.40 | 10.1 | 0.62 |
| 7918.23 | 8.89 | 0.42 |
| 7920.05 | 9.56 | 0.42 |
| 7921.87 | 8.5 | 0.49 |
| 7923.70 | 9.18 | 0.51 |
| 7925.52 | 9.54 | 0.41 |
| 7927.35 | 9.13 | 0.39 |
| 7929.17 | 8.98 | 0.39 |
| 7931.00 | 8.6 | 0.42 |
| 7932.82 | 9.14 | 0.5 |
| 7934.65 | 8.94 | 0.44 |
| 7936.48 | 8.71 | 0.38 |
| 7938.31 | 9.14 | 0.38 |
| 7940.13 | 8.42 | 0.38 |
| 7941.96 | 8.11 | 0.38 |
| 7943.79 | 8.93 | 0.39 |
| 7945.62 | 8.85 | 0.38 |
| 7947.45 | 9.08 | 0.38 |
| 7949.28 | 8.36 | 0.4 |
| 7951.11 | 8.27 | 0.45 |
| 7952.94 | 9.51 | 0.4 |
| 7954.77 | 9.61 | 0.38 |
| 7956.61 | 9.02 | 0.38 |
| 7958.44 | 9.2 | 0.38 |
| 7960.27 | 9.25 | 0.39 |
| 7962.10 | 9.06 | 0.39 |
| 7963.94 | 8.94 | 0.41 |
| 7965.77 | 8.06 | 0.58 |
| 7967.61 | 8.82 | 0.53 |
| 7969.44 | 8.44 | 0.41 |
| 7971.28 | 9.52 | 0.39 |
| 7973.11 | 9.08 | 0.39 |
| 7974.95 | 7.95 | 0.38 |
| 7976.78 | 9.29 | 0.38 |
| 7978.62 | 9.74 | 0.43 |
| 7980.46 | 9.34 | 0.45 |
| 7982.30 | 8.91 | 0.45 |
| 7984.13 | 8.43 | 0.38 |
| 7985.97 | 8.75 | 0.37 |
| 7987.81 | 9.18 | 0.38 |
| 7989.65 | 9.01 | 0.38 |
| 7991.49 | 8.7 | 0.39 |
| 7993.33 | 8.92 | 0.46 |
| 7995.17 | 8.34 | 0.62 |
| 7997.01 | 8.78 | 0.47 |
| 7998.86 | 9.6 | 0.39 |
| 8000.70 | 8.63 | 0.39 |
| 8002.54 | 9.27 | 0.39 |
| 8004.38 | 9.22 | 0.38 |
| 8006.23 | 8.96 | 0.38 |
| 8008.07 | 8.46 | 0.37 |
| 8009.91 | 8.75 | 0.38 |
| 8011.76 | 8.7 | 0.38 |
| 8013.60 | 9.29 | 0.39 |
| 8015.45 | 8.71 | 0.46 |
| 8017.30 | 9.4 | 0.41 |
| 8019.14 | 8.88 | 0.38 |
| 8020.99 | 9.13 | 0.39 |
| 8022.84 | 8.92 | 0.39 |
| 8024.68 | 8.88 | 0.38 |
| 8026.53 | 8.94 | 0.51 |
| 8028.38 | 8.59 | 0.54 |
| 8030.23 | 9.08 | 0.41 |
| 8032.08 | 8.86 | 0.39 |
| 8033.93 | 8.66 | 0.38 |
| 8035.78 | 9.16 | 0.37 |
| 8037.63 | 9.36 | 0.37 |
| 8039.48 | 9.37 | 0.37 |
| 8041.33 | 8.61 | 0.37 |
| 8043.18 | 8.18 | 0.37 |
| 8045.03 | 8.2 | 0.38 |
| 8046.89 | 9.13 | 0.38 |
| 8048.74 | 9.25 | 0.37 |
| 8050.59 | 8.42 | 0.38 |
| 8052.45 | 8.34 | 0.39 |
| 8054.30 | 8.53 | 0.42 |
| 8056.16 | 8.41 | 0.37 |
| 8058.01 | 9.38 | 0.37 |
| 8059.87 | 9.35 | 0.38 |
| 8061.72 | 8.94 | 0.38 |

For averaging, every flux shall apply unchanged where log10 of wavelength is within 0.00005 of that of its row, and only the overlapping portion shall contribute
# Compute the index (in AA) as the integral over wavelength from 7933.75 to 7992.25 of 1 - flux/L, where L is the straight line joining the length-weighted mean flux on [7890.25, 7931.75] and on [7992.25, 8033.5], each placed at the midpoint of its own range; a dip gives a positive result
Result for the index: 1.1 AA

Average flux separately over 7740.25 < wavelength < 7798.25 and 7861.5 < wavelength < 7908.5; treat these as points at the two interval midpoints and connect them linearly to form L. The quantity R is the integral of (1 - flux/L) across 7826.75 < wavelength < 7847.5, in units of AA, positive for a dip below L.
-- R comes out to 0.2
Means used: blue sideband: 9.17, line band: 9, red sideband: 9.07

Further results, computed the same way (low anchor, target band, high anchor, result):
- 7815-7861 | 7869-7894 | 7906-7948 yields 0.0 AA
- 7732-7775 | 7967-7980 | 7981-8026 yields -0.1 AA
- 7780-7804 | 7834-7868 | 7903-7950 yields 0.5 AA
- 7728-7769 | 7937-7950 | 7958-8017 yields 0.3 AA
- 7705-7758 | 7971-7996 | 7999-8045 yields 0.1 AA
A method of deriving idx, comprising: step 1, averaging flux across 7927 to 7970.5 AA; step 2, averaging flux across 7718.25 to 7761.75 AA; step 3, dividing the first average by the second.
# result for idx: 0.97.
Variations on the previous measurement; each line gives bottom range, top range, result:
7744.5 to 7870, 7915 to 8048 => 0.98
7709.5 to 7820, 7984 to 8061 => 0.97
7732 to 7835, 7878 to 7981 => 0.99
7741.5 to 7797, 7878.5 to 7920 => 1.01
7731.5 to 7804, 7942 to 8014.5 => 0.98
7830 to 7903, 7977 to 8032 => 0.99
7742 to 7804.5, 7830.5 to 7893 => 0.98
